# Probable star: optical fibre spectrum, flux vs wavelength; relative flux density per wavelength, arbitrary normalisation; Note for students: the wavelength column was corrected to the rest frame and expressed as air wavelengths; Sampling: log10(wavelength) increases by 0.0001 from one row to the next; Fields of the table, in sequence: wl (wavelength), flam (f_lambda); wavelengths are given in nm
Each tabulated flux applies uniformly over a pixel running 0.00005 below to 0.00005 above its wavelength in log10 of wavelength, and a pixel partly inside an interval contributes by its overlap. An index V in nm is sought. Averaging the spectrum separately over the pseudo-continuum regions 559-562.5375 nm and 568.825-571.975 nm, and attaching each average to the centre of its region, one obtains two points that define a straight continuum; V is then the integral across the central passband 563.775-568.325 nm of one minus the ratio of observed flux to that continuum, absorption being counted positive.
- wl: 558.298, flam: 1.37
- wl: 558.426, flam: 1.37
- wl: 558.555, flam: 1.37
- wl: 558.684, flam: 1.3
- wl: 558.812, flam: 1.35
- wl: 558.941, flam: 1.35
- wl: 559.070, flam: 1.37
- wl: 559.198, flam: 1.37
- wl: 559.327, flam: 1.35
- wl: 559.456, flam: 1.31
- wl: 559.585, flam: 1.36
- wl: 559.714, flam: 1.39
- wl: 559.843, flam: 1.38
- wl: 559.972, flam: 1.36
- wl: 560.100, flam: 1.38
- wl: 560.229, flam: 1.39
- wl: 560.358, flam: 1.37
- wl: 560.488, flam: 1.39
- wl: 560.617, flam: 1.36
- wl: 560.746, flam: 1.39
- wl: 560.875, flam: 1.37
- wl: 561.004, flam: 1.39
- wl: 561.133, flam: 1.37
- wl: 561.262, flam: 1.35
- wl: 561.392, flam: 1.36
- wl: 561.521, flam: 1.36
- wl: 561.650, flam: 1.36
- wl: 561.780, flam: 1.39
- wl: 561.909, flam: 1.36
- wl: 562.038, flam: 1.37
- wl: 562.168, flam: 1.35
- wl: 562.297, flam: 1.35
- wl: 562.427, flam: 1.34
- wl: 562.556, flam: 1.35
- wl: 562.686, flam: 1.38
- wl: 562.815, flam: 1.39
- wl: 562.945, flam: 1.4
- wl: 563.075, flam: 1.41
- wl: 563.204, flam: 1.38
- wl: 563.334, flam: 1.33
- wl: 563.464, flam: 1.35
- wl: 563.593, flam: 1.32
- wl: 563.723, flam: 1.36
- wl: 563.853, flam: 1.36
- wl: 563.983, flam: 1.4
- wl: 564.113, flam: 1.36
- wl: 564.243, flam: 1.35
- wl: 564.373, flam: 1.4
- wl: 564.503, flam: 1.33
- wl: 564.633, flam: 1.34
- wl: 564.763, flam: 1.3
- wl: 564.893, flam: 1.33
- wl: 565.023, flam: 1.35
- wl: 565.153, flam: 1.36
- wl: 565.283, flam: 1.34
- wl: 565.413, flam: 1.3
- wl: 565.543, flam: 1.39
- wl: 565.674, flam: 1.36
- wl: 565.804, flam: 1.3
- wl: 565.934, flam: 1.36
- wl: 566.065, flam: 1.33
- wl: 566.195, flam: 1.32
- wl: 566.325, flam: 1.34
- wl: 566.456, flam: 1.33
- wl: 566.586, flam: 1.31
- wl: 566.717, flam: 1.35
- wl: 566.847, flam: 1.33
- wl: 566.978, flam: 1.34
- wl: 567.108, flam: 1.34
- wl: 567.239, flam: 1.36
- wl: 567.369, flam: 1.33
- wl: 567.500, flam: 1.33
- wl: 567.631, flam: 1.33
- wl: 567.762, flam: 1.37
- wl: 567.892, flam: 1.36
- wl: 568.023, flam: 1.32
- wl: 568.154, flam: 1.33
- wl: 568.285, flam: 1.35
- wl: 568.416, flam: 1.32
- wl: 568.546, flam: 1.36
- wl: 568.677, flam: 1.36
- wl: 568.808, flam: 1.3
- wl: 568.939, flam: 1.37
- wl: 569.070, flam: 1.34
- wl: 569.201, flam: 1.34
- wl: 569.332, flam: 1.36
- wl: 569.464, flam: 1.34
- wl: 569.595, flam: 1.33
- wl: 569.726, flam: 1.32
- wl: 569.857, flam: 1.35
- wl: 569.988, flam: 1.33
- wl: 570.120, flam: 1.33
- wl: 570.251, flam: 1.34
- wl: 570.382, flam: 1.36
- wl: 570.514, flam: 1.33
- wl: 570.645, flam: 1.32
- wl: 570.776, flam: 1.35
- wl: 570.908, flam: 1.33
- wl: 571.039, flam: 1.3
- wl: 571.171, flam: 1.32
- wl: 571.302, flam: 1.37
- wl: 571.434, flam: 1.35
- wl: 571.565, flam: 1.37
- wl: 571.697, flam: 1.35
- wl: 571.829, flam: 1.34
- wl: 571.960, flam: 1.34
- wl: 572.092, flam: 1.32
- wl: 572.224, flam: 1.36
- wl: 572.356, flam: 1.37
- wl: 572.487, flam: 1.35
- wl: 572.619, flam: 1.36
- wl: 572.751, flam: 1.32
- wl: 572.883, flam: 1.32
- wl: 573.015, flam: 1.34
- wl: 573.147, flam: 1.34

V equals 0.03 nm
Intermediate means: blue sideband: 1.37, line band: 1.34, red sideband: 1.34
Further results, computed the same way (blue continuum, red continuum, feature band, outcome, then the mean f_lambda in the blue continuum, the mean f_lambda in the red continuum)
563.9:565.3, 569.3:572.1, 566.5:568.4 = 0.01 nm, 1.35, 1.34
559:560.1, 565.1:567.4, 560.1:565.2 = -0.04 nm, 1.36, 1.34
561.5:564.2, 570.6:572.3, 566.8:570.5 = 0.02 nm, 1.37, 1.34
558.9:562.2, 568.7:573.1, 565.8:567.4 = 0.02 nm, 1.37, 1.34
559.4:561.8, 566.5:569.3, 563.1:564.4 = 0.00 nm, 1.37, 1.34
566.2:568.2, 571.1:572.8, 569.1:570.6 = 0.00 nm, 1.34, 1.35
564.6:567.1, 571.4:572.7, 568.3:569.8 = 0.00 nm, 1.34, 1.35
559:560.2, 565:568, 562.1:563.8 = -0.01 nm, 1.36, 1.34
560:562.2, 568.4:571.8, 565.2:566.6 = 0.02 nm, 1.37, 1.34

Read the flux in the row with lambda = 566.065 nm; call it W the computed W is 1.33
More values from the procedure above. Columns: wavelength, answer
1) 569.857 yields 1.35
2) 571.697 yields 1.35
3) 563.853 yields 1.36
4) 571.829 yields 1.34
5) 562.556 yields 1.35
